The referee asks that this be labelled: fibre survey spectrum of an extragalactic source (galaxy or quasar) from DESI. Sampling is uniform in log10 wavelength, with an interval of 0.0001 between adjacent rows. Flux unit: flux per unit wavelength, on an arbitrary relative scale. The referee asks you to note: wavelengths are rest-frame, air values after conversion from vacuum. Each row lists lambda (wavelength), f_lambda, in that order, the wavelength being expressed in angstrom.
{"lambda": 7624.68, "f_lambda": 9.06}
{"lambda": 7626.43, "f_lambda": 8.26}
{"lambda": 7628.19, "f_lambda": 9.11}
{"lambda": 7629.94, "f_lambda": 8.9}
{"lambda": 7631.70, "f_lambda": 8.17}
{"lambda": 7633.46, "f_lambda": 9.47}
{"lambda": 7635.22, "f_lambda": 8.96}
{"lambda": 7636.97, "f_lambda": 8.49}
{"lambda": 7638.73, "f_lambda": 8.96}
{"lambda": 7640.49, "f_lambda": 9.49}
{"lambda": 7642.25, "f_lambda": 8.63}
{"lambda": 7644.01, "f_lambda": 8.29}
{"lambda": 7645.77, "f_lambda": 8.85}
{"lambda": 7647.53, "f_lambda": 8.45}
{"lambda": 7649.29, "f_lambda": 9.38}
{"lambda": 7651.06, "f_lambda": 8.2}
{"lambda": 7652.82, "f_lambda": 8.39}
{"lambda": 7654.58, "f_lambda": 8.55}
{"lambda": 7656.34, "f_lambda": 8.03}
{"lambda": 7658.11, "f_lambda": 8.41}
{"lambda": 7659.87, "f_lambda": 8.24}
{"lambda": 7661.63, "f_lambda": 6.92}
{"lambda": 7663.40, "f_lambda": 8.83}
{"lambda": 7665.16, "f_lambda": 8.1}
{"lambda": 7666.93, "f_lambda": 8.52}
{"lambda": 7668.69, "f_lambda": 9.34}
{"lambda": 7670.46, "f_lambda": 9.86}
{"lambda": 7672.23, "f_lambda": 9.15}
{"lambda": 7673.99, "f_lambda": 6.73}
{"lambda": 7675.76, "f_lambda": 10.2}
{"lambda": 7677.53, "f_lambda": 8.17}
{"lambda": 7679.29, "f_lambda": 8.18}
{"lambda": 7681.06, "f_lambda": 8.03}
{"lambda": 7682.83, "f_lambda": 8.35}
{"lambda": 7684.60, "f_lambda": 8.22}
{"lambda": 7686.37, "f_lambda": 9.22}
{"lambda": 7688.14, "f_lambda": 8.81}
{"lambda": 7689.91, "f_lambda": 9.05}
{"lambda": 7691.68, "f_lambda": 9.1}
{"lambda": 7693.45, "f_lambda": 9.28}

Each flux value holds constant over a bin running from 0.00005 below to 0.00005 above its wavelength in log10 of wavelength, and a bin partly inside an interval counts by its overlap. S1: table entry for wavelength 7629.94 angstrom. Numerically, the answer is 8.9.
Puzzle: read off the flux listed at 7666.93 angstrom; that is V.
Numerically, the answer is 8.52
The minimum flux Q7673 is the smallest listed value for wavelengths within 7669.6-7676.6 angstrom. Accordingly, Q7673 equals 6.73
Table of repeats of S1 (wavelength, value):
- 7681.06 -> 8.03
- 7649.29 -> 9.38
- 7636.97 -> 8.49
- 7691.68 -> 9.1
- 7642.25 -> 8.63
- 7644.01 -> 8.29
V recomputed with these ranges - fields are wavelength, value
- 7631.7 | 8.17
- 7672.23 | 9.15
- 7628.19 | 9.11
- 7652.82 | 8.39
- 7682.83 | 8.35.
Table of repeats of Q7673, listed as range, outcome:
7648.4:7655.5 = 8.2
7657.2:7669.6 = 6.92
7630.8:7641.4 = 8.17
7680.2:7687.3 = 8.03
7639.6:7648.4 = 8.29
